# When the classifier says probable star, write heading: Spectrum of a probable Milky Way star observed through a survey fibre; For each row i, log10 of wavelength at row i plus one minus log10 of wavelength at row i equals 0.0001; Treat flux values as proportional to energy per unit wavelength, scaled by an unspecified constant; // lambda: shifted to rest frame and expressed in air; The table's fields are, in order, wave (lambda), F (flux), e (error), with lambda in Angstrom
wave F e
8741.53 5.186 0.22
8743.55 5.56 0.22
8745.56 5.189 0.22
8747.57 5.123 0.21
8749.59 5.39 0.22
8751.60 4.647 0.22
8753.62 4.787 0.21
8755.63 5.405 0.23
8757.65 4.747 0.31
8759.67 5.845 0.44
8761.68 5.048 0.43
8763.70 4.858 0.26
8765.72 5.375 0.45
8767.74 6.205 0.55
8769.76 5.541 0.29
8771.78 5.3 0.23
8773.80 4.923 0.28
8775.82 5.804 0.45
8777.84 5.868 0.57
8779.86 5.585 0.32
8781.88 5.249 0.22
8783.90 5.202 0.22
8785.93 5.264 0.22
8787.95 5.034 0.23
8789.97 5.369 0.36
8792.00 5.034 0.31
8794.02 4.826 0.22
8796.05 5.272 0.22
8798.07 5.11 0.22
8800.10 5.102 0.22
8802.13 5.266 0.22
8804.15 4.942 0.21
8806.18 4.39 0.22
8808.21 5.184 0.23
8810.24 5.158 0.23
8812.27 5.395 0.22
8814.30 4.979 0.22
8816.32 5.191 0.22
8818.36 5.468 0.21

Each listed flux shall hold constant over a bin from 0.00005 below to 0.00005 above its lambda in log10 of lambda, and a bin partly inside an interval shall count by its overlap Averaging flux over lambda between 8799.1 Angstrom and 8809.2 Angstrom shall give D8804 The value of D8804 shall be 4.98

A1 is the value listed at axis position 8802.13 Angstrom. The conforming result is 5.266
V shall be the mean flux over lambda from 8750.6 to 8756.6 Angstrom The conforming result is 4.94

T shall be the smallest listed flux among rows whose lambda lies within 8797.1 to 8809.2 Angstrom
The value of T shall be 4.39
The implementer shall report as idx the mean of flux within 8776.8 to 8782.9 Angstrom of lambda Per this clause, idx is 5.57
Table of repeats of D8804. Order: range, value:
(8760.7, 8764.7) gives 4.95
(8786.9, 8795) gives 5.07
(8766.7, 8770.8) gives 5.86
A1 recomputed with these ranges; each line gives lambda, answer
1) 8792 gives 5.034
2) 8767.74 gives 6.205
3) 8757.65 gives 4.747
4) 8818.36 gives 5.468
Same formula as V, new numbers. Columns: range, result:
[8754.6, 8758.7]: 5.08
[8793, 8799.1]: 5.07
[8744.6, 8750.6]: 5.24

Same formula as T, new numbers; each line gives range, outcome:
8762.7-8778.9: 4.858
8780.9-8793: 5.034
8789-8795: 4.826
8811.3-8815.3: 4.979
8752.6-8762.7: 4.747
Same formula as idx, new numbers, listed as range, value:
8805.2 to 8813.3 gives 5.03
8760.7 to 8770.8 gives 5.4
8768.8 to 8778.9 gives 5.49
